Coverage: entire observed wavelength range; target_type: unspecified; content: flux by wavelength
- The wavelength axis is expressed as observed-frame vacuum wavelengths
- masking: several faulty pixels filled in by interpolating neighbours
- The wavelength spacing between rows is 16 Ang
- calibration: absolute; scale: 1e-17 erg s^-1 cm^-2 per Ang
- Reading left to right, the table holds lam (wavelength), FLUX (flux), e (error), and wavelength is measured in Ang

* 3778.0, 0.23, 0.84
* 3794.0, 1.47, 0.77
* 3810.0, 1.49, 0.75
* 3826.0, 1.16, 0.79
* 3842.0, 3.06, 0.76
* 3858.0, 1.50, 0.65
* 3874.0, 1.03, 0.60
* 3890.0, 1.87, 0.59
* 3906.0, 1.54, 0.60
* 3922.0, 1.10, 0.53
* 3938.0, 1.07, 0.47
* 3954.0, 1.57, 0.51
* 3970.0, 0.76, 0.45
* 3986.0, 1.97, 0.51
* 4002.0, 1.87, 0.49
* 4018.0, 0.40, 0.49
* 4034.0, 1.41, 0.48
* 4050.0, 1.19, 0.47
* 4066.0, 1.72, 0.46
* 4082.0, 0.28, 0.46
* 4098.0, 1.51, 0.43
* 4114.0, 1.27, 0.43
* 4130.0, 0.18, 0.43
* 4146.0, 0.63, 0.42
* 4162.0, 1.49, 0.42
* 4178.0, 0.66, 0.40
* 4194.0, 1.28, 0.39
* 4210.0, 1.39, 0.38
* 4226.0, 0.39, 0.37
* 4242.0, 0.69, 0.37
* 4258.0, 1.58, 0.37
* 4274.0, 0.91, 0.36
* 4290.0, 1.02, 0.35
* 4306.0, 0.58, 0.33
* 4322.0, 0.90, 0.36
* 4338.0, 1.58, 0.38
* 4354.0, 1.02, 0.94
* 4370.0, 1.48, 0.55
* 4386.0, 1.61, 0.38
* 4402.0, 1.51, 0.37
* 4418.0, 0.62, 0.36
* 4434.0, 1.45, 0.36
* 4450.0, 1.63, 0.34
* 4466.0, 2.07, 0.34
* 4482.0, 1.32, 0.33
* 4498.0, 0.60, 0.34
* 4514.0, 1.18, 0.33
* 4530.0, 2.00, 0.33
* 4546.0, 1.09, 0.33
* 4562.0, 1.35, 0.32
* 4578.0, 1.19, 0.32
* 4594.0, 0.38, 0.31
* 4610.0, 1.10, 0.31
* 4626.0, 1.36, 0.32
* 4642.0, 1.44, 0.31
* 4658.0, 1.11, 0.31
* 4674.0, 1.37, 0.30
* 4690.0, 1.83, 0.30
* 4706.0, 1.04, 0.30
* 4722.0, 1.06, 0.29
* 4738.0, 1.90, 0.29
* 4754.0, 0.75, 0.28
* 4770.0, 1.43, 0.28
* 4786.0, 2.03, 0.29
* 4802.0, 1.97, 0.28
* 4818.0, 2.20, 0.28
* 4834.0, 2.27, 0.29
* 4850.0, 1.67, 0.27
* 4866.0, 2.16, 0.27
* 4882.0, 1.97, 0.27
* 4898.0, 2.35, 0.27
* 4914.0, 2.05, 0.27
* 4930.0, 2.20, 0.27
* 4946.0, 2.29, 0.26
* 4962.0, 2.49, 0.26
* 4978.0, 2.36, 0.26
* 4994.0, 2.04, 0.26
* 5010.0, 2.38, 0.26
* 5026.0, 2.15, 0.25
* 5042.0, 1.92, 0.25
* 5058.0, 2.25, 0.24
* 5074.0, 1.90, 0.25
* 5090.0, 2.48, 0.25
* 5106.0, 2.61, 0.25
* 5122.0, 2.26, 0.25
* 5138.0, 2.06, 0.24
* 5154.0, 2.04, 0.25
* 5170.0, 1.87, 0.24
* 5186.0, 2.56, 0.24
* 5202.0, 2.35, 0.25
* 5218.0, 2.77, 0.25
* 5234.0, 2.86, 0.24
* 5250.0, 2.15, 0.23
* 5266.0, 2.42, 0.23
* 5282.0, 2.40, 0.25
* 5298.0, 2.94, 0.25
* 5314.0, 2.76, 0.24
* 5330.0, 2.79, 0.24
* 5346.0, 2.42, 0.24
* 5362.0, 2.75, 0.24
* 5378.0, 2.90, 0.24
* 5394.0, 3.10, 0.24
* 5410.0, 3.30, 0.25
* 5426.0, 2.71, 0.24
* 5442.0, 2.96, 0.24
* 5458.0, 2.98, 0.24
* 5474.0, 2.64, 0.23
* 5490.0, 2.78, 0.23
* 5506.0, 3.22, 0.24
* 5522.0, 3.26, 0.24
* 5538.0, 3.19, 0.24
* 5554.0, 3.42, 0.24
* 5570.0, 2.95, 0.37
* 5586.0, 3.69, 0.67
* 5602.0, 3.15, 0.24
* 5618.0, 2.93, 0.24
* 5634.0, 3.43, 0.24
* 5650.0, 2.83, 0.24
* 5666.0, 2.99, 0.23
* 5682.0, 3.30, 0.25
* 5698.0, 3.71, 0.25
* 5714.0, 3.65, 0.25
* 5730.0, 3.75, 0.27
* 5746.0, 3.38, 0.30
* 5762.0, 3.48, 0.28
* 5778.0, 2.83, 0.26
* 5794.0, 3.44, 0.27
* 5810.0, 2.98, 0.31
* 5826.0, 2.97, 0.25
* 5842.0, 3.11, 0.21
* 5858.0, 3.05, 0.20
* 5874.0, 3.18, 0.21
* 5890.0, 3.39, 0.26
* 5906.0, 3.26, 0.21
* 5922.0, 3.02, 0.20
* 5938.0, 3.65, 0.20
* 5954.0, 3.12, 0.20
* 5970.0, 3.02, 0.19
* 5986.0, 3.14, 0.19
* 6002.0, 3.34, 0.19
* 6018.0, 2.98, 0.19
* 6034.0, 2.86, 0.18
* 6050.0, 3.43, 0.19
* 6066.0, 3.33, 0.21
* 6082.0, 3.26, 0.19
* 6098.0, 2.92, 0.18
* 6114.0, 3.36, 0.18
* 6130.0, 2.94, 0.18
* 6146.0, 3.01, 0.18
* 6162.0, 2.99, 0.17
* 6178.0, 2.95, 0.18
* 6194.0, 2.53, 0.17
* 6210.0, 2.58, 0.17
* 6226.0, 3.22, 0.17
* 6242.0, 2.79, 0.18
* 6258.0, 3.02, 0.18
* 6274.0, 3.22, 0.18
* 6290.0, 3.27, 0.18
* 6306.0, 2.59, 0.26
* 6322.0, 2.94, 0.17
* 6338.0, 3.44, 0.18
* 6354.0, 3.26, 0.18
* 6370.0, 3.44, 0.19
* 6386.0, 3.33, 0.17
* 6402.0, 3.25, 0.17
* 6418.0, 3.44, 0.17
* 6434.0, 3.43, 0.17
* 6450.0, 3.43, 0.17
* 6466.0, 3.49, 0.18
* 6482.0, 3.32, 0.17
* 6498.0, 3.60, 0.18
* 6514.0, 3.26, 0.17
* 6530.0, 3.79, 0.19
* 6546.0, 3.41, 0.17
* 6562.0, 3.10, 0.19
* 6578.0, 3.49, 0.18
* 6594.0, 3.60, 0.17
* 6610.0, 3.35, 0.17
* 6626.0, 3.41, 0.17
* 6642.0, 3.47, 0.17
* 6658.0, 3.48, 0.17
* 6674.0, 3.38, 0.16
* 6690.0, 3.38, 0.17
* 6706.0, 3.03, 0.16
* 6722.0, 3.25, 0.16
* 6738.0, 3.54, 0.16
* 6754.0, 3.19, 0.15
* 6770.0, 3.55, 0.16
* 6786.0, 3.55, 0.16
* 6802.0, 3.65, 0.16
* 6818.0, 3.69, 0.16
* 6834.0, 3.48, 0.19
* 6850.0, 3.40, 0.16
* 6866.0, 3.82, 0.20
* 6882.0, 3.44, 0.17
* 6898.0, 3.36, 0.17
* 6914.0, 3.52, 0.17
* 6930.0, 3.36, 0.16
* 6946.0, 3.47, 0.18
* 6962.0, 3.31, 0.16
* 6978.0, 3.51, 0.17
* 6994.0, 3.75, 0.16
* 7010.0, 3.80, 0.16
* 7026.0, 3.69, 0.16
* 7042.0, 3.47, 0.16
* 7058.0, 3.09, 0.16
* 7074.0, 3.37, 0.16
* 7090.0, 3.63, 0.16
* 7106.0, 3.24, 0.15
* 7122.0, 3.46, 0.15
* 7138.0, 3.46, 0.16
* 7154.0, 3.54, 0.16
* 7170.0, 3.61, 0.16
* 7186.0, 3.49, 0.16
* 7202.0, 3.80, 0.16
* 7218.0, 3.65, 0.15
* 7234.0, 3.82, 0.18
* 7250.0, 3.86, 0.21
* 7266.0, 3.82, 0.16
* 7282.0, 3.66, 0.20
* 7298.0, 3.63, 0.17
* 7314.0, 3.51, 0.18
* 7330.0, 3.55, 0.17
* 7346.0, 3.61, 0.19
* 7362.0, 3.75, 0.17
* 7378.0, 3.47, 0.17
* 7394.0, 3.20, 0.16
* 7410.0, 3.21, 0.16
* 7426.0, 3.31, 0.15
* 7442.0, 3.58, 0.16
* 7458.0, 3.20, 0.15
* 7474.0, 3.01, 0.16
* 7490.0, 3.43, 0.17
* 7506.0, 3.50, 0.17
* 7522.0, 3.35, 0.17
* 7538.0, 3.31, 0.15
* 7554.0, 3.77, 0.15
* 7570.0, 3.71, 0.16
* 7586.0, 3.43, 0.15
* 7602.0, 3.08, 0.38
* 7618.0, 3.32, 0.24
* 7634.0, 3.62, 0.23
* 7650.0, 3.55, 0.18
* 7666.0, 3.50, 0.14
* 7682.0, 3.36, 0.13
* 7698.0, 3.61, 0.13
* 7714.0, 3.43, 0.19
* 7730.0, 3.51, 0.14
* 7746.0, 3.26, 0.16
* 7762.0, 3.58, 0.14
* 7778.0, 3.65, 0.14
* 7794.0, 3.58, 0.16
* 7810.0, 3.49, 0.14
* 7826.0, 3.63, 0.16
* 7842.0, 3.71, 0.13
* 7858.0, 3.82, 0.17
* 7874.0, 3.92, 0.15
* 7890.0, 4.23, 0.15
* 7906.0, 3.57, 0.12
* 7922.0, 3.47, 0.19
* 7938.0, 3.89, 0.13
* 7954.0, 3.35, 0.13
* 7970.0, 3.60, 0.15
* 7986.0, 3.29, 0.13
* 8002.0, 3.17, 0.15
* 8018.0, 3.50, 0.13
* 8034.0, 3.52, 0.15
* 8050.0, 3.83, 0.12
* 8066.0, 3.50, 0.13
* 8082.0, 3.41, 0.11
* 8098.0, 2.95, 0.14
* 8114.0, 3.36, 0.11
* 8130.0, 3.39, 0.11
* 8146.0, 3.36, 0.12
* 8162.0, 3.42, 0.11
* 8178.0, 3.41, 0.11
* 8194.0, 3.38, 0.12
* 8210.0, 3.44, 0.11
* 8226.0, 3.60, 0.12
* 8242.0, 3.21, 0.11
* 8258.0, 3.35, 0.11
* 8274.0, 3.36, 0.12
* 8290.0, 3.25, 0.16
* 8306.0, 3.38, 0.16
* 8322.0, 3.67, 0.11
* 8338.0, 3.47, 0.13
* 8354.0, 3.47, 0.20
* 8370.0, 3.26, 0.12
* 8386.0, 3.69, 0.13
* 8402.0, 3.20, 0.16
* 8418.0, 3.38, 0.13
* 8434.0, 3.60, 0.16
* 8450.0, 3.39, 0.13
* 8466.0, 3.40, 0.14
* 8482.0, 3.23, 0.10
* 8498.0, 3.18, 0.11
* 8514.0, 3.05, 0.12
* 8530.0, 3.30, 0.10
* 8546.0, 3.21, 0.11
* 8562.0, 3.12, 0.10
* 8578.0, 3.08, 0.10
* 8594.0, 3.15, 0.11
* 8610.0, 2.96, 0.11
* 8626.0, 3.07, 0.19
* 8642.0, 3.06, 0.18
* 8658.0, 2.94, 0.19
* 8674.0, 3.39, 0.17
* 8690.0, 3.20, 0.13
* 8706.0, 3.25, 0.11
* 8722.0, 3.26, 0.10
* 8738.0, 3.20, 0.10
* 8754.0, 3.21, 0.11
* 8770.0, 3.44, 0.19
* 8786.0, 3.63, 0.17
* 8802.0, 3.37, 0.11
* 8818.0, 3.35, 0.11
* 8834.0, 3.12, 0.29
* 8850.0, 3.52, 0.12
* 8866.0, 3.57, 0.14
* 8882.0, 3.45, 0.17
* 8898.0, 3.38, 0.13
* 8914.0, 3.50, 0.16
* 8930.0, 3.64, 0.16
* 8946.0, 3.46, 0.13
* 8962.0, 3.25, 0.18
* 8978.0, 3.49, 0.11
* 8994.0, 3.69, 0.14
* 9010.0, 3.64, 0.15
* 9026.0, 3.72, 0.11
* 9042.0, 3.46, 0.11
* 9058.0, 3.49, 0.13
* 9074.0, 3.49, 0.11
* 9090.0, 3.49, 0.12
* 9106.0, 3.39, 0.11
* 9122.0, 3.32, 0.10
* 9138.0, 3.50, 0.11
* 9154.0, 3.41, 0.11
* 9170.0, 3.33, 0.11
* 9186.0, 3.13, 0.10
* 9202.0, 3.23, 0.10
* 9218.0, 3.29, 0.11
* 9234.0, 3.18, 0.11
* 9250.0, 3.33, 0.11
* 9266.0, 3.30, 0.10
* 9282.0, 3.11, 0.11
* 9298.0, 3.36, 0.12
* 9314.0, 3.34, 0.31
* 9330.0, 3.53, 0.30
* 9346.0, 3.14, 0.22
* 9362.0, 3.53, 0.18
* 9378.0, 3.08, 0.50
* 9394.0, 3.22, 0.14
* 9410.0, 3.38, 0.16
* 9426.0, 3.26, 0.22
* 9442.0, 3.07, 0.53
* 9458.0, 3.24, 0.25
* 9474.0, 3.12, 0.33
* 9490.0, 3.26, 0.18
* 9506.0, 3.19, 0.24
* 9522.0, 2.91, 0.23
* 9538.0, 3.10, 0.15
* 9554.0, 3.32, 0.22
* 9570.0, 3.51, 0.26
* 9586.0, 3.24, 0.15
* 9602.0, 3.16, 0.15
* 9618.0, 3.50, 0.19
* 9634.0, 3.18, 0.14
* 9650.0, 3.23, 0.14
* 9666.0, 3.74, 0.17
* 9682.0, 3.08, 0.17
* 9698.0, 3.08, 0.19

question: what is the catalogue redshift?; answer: 0.199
